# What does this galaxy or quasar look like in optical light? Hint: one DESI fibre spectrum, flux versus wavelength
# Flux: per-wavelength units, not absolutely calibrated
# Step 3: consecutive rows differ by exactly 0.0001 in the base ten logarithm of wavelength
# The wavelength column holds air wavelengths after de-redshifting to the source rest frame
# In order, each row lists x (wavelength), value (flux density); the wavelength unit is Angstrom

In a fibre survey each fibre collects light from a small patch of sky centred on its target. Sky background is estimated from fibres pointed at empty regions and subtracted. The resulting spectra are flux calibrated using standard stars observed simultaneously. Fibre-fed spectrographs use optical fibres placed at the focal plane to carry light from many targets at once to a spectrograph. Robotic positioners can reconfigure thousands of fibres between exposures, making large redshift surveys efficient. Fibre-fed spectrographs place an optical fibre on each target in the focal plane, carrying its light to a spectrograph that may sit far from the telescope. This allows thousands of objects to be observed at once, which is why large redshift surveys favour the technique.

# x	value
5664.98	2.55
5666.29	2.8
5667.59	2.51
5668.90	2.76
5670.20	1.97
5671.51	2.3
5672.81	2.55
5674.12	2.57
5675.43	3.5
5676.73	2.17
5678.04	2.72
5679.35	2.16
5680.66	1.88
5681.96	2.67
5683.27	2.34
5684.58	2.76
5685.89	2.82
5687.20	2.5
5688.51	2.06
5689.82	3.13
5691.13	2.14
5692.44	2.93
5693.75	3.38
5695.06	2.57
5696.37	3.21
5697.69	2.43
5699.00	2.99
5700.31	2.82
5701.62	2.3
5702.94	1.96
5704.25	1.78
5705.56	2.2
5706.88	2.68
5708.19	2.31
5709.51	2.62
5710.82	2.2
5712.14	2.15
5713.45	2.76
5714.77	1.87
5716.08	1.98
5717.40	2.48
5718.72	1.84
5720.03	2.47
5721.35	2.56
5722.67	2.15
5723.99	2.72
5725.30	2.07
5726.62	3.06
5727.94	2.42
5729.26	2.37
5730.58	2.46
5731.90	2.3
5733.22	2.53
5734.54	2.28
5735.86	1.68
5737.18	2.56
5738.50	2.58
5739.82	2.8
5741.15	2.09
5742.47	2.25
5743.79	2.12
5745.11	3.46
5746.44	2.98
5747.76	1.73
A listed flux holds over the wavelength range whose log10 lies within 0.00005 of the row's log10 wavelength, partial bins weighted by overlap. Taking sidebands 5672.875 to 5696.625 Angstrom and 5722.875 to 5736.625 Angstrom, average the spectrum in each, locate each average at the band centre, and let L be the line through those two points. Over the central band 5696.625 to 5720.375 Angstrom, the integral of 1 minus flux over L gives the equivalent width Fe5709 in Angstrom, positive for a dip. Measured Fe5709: 1.5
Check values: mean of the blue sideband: 2.63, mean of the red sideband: 2.38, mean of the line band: 2.34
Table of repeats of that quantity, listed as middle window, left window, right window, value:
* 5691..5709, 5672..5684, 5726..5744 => -0.71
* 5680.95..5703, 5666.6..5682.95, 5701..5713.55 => -2.61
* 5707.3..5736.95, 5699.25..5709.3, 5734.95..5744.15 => -0.24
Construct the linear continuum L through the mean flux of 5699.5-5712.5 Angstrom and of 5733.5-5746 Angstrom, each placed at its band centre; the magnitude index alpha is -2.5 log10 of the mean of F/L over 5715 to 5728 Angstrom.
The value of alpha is 0.01 mag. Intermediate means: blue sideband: 2.31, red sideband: 2.44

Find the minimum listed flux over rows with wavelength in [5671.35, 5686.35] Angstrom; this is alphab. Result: 1.88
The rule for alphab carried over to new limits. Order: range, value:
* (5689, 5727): 1.78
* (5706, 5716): 1.87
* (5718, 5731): 1.84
